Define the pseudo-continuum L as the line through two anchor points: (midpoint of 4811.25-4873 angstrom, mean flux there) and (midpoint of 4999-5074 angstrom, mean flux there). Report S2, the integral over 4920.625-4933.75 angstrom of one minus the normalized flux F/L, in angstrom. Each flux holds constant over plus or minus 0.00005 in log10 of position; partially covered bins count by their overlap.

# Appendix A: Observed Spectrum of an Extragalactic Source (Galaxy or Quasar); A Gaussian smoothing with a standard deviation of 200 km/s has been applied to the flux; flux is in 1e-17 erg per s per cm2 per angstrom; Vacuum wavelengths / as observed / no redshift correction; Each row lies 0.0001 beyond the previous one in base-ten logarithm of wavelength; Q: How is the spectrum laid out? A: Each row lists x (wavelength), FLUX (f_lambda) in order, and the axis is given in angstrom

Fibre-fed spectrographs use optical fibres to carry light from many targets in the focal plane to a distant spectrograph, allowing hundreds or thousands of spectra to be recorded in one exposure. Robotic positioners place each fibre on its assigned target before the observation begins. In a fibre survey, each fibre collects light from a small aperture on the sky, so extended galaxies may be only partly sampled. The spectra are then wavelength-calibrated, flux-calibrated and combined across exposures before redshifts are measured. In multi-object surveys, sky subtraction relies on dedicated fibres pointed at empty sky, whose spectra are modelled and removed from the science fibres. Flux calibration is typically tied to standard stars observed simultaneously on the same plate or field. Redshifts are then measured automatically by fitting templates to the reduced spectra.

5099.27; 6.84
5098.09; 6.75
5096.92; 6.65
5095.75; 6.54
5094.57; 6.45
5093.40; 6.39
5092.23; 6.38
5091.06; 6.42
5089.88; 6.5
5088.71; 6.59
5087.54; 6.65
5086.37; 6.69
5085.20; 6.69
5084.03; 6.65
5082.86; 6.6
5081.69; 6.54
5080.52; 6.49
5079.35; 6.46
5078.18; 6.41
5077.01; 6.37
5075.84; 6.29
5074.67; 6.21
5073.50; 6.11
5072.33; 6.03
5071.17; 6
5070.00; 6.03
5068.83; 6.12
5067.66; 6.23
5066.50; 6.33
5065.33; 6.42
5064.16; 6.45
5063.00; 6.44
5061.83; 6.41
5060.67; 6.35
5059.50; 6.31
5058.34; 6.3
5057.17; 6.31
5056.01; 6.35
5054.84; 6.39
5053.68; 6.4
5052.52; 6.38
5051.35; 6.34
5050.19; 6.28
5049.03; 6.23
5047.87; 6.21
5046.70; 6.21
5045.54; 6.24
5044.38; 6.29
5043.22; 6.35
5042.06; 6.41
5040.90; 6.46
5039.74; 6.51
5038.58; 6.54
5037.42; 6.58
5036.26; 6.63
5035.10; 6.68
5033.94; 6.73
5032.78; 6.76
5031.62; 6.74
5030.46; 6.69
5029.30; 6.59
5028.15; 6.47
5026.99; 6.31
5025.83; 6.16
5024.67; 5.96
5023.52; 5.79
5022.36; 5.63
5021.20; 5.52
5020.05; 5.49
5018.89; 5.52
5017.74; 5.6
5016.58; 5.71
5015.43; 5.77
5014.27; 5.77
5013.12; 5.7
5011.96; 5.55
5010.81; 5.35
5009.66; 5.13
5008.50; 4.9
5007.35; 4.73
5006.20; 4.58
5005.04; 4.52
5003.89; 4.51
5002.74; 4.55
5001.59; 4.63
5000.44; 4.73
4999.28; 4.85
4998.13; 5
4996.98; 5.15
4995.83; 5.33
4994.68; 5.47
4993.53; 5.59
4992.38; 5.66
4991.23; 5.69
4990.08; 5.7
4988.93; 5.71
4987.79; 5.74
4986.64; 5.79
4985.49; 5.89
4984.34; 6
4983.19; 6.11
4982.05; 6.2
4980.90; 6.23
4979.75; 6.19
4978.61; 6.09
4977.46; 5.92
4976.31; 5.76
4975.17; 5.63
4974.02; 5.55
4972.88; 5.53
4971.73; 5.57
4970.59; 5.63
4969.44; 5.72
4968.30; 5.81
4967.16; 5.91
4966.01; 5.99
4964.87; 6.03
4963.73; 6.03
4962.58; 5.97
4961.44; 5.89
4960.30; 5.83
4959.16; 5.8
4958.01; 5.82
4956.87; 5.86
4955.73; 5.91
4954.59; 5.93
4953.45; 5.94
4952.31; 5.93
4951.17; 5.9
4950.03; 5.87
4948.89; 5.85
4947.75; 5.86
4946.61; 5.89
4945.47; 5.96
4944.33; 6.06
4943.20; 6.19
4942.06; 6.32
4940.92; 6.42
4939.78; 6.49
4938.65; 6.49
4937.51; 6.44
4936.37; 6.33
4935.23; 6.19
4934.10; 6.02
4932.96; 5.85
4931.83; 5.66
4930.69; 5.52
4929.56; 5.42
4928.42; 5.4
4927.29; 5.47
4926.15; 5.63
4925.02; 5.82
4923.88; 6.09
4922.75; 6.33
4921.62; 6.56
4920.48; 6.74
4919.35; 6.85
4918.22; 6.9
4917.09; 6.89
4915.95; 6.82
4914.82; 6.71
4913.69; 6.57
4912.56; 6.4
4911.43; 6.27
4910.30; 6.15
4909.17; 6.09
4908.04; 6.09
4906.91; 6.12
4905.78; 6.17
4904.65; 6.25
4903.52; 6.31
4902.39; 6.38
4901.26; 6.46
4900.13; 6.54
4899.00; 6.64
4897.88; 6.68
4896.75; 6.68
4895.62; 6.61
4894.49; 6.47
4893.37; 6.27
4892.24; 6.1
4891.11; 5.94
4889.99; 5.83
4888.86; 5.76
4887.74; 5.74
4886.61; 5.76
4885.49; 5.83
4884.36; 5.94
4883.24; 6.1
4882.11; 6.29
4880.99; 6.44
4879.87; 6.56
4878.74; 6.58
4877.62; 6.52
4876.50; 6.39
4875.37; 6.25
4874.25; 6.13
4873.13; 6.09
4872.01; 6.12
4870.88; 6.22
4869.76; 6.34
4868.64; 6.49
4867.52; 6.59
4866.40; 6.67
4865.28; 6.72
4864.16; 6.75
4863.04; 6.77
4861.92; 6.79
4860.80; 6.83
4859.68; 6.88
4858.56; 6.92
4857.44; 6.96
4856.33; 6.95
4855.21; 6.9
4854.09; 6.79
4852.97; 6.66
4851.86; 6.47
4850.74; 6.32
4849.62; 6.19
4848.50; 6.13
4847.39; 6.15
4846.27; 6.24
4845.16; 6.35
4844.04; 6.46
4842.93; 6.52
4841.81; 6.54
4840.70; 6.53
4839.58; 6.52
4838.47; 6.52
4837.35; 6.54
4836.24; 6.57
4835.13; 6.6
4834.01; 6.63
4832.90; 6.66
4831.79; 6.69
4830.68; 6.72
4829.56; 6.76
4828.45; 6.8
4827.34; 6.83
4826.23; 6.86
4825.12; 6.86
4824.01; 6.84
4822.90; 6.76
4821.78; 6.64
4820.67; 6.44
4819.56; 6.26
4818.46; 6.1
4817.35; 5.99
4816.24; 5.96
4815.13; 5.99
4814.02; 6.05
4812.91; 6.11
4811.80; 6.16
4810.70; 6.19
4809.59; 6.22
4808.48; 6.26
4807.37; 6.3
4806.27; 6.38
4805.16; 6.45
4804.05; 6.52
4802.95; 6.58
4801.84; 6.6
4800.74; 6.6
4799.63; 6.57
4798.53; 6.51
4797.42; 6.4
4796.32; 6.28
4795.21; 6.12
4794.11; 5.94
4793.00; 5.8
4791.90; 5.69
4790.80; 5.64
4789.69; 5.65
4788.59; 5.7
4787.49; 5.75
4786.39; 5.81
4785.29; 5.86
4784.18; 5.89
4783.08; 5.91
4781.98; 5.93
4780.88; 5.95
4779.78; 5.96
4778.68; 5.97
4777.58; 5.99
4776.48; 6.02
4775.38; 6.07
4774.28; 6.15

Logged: 1.0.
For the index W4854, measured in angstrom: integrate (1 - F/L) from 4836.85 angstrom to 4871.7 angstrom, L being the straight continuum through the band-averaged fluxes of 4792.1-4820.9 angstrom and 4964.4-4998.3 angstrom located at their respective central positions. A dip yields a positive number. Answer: -2.6 angstrom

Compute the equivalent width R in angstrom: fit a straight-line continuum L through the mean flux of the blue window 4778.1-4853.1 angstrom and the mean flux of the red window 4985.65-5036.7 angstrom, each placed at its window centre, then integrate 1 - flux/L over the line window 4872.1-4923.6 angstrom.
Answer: -2.7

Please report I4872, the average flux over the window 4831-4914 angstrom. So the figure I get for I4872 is 6.41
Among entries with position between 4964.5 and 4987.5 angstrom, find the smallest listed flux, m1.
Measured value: 5.53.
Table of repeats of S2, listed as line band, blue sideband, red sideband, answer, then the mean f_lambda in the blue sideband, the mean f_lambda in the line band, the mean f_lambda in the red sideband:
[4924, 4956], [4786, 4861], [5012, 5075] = 1.8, 6.41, 5.96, 6.22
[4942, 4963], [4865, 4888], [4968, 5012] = -0.7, 6.28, 5.93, 5.45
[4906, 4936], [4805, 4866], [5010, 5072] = 1.0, 6.52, 6.18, 6.2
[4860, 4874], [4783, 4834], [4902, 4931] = -0.6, 6.29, 6.53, 6.23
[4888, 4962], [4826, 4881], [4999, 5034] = -0.4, 6.56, 6.16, 5.57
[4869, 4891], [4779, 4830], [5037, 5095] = 0.4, 6.24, 6.15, 6.38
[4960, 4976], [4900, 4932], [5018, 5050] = 1.2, 6.23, 5.79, 6.28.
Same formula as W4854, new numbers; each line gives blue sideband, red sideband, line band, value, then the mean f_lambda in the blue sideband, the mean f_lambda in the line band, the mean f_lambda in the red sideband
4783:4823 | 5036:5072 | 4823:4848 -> -1.7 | 6.16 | 6.6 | 6.34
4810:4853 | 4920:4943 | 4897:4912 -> -0.4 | 6.45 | 6.33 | 6.06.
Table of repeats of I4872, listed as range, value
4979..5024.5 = 5.44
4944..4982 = 5.88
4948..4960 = 5.88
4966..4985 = 5.87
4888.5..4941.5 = 6.25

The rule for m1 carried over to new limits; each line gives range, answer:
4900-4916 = 6.09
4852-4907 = 5.74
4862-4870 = 6.34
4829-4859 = 6.13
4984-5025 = 4.51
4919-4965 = 5.4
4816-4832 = 5.96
